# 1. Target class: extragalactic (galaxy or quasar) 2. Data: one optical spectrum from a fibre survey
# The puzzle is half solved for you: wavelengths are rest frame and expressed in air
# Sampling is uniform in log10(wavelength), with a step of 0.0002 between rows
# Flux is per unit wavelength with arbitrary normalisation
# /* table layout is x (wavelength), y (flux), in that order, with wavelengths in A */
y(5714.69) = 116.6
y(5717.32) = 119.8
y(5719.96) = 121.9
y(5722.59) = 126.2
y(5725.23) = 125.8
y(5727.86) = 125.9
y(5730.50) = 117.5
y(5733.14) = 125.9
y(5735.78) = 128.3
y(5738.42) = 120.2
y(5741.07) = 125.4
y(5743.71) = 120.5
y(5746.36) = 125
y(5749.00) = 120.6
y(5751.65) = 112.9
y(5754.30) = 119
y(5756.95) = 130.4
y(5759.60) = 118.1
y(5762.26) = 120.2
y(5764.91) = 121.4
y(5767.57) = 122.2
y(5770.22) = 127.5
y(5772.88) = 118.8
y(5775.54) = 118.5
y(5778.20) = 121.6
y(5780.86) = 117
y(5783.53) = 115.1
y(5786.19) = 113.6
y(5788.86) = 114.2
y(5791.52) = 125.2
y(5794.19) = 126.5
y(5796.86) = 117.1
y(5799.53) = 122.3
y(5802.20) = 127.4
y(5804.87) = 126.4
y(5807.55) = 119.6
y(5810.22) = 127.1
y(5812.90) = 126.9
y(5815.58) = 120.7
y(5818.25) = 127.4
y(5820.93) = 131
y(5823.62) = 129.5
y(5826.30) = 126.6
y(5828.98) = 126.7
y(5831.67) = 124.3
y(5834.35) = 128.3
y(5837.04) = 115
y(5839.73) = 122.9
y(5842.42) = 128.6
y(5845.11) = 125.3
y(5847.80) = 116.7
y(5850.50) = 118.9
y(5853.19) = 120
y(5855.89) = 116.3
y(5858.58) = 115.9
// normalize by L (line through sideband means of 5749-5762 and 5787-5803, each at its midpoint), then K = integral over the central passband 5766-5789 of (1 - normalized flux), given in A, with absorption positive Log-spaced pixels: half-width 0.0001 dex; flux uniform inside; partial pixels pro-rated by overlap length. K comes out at 0.4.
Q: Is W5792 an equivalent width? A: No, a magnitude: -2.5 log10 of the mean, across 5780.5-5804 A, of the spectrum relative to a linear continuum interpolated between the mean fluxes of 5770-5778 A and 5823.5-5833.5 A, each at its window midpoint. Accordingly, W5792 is 0.02 mag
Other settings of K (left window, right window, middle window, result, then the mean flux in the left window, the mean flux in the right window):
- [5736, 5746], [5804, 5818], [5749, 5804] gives 1.4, 123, 124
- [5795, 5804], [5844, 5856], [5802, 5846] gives -1.5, 123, 120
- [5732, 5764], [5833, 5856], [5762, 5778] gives 0.1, 122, 122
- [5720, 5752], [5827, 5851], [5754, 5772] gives 0.1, 123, 123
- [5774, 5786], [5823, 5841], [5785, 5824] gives -0.8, 118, 125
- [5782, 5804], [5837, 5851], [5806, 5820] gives -0.4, 120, 122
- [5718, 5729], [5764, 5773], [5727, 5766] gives 0.6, 125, 123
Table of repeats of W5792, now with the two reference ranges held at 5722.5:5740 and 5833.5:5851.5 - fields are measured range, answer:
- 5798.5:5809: -0.01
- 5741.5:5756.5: 0.03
